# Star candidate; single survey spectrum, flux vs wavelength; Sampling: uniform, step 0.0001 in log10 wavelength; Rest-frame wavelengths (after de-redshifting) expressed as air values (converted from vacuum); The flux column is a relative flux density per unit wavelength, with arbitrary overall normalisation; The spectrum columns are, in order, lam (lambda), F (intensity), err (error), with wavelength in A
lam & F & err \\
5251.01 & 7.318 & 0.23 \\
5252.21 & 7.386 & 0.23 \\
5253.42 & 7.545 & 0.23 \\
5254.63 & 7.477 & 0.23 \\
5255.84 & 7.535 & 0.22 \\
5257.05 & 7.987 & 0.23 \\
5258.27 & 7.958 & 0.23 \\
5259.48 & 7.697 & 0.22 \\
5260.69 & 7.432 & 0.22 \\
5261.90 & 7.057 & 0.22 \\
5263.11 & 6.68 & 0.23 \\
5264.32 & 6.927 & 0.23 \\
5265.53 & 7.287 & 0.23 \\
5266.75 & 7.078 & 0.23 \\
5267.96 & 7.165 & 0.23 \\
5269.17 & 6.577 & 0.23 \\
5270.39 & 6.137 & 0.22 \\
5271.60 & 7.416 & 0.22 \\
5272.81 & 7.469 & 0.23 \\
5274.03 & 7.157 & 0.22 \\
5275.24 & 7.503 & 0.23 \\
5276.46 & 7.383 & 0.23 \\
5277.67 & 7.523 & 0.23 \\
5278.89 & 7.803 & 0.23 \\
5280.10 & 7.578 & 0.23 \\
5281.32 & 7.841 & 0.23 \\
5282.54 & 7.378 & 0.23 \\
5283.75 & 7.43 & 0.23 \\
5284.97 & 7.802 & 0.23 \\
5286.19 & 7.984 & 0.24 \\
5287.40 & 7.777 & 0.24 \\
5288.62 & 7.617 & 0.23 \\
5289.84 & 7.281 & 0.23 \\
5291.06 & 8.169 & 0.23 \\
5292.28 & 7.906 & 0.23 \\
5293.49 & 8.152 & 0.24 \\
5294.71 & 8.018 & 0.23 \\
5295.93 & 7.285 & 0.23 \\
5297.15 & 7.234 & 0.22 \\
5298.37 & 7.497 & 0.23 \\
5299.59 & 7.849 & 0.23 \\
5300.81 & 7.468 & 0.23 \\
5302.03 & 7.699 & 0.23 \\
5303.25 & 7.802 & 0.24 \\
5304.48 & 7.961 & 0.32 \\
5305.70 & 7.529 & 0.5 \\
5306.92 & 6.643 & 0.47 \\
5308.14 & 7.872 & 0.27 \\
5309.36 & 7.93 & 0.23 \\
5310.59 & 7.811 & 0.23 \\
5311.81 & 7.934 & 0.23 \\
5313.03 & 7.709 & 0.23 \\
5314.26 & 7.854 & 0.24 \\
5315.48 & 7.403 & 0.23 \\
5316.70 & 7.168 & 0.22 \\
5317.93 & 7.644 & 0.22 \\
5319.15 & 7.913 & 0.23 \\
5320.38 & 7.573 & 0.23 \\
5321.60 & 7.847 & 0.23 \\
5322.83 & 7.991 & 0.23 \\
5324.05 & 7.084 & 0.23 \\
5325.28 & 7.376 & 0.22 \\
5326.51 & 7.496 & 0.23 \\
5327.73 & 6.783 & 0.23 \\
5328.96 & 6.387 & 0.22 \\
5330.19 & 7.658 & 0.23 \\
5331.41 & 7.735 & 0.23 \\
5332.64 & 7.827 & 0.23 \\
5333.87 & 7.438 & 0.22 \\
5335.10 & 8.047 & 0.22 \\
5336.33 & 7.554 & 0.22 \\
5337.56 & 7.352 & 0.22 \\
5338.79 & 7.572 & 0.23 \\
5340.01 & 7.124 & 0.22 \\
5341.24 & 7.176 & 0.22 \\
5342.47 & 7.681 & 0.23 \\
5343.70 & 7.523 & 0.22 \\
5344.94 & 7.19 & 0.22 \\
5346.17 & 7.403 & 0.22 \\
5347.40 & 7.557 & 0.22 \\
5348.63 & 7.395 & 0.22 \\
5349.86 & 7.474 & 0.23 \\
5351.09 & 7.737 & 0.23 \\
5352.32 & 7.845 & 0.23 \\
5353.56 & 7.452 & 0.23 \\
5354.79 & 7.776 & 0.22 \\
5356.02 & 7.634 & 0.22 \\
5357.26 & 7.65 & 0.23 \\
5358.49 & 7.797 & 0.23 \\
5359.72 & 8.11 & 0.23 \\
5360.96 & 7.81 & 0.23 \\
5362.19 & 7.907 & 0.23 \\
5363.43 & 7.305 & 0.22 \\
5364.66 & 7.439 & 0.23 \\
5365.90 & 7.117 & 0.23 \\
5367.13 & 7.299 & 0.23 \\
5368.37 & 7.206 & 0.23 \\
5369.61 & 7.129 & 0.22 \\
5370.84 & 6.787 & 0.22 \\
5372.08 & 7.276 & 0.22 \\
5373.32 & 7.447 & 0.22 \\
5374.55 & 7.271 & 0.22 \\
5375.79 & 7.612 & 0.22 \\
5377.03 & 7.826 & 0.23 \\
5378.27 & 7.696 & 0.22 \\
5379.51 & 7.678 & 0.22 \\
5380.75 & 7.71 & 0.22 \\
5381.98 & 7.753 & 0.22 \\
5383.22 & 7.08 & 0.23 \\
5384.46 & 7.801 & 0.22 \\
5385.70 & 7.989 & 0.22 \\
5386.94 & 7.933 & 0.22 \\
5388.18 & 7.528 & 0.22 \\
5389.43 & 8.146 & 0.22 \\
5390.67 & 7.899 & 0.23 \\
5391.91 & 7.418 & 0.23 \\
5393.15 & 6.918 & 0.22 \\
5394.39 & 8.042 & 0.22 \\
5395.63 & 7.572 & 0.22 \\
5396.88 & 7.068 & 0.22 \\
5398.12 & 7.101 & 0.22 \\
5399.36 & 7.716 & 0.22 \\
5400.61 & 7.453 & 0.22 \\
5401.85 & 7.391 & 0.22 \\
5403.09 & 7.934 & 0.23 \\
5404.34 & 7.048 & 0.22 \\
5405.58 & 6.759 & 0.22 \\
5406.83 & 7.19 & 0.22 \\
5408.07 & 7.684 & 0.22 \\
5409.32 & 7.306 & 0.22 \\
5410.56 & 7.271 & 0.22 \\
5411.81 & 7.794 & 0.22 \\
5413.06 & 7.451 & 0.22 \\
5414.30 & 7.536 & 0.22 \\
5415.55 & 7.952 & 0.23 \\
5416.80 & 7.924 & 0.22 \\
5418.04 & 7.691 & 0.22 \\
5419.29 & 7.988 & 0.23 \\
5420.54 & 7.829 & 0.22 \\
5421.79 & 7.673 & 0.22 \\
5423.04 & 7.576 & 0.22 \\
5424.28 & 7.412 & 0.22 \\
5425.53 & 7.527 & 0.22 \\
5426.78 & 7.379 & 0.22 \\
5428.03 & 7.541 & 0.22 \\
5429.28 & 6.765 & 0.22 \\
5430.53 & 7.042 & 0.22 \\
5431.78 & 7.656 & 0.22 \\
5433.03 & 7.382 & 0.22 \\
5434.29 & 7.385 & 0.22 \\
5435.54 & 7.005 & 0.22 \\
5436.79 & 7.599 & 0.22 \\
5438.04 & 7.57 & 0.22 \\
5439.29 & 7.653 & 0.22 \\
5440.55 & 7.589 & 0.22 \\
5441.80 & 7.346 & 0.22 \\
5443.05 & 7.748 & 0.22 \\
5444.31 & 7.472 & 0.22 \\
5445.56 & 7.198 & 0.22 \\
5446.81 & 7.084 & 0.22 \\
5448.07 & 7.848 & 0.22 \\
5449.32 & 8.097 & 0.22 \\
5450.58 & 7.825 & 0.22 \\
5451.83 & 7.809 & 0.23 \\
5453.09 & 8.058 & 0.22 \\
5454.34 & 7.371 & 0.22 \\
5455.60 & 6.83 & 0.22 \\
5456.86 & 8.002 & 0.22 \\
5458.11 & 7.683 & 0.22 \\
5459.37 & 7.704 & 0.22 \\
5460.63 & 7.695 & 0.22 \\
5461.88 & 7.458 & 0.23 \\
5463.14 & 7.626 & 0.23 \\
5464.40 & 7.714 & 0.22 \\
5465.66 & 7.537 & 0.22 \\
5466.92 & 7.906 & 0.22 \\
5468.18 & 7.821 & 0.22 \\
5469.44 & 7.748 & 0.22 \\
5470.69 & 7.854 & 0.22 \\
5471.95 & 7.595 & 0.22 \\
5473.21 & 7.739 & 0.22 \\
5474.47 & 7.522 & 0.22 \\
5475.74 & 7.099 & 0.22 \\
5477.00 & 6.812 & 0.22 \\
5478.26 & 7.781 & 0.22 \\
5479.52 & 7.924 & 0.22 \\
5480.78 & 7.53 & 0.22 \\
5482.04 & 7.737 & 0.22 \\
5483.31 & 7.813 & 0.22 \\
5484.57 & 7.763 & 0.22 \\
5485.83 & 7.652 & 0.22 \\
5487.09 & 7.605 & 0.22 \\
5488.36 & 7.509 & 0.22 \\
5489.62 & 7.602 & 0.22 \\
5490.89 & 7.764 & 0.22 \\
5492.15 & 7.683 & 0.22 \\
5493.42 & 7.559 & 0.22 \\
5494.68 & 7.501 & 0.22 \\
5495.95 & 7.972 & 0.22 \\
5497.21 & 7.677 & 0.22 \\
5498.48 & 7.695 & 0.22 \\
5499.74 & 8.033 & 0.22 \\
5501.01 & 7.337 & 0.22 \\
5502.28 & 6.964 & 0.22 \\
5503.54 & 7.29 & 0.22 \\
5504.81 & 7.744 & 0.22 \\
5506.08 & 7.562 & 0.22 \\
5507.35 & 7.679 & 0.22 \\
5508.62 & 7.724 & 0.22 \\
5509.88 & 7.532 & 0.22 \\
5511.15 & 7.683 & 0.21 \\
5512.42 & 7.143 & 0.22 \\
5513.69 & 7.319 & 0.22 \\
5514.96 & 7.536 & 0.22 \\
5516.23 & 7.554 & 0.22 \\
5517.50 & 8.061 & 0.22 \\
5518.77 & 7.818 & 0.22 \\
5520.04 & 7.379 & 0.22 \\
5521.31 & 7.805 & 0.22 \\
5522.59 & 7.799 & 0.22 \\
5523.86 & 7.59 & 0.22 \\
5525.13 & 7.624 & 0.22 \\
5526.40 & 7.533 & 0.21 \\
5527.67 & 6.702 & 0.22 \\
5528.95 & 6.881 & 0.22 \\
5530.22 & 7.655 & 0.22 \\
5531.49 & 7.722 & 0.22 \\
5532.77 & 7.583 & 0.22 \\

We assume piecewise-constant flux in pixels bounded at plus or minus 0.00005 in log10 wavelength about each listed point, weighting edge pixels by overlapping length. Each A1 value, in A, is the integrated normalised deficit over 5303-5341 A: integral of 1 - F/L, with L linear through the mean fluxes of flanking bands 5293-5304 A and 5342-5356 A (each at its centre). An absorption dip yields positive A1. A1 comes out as 0.3 A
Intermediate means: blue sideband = 7.66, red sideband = 7.55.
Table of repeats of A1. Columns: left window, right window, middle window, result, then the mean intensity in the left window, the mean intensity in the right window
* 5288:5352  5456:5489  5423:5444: 0.6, 7.57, 7.64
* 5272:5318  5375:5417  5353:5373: 0.3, 7.63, 7.56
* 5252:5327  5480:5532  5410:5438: 0.2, 7.53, 7.58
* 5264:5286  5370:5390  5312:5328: -0.3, 7.32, 7.59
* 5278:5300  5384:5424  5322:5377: 1.2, 7.7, 7.58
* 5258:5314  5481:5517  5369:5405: 0.1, 7.51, 7.59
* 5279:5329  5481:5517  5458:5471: -0.2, 7.62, 7.59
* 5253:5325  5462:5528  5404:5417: 0.2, 7.53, 7.6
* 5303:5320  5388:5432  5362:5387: 0.3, 7.65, 7.5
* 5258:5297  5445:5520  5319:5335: 0.0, 7.45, 7.62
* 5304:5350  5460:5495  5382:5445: 0.5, 7.52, 7.63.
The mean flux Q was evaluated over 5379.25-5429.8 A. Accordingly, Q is 7.55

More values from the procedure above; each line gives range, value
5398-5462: 7.52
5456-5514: 7.61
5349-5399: 7.56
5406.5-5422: 7.65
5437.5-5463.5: 7.6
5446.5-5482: 7.64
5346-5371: 7.53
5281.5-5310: 7.67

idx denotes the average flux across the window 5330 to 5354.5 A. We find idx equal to 7.54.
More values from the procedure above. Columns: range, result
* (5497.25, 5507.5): 7.54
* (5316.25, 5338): 7.49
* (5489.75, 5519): 7.6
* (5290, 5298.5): 7.74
